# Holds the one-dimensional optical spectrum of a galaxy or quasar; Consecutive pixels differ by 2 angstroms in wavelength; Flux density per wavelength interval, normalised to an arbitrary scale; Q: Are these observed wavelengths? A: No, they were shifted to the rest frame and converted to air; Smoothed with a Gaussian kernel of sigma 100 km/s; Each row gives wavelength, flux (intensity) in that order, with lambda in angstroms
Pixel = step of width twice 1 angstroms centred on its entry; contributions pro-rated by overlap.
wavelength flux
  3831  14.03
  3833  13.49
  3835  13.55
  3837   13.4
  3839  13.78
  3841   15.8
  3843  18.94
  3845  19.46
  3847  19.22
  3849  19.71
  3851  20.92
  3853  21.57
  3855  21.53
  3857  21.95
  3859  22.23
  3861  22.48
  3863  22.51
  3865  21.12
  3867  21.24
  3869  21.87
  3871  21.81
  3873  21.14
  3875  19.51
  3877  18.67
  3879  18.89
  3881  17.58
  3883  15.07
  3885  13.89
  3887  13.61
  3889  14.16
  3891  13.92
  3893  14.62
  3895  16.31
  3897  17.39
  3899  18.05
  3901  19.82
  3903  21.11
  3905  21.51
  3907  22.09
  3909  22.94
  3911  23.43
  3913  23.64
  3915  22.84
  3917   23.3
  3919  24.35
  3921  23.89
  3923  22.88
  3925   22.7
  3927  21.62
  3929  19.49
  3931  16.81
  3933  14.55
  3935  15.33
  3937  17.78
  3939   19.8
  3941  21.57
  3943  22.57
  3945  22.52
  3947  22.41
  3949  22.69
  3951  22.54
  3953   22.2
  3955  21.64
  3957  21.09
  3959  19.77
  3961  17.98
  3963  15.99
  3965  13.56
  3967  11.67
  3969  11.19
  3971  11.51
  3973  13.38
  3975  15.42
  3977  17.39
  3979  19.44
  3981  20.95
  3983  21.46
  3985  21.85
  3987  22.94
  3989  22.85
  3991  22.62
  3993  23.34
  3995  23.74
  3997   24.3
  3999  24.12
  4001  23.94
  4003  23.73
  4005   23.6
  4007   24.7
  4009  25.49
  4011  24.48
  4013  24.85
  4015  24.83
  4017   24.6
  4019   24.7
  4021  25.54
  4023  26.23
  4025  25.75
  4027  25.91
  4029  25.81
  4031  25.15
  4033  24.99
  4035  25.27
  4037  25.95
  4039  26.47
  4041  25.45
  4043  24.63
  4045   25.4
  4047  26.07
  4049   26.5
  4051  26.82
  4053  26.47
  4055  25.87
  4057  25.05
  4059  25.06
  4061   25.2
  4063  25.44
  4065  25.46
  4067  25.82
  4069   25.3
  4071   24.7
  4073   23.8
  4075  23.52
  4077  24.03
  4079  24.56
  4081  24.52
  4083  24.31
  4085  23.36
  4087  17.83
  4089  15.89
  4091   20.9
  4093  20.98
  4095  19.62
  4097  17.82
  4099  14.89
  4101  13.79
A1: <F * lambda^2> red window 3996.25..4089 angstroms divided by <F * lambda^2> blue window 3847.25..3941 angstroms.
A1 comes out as 1.3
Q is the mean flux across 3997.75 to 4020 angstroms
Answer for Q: 24.5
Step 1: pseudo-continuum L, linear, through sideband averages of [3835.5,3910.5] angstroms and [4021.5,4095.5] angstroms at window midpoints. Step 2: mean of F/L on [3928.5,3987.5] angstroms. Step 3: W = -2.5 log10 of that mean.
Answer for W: 0.158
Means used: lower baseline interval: 18.9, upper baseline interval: 24.5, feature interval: 18.5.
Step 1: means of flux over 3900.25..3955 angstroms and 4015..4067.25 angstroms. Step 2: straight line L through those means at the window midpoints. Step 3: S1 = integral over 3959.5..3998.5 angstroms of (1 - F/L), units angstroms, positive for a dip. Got 7.9 angstroms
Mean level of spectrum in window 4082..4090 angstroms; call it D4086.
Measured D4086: 20.3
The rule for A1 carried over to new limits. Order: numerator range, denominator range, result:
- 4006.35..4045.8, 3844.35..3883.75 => 1.34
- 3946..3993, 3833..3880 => 1.03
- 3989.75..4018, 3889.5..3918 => 1.27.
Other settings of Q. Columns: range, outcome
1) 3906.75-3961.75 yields 21.2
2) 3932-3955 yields 20.4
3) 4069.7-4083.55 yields 24.2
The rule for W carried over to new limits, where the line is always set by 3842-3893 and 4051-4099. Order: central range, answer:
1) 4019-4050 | -0.15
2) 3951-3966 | 0.10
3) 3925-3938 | 0.14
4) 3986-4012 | -0.10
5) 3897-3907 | -0.01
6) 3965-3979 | 0.46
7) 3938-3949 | -0.06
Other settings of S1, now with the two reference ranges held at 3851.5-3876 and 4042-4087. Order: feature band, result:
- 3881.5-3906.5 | 6.0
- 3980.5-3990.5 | 0.6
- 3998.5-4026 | -0.8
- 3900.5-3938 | 2.3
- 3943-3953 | 0.2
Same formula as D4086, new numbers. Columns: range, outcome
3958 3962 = 18.9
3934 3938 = 16.6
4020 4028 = 25.9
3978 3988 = 21.3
